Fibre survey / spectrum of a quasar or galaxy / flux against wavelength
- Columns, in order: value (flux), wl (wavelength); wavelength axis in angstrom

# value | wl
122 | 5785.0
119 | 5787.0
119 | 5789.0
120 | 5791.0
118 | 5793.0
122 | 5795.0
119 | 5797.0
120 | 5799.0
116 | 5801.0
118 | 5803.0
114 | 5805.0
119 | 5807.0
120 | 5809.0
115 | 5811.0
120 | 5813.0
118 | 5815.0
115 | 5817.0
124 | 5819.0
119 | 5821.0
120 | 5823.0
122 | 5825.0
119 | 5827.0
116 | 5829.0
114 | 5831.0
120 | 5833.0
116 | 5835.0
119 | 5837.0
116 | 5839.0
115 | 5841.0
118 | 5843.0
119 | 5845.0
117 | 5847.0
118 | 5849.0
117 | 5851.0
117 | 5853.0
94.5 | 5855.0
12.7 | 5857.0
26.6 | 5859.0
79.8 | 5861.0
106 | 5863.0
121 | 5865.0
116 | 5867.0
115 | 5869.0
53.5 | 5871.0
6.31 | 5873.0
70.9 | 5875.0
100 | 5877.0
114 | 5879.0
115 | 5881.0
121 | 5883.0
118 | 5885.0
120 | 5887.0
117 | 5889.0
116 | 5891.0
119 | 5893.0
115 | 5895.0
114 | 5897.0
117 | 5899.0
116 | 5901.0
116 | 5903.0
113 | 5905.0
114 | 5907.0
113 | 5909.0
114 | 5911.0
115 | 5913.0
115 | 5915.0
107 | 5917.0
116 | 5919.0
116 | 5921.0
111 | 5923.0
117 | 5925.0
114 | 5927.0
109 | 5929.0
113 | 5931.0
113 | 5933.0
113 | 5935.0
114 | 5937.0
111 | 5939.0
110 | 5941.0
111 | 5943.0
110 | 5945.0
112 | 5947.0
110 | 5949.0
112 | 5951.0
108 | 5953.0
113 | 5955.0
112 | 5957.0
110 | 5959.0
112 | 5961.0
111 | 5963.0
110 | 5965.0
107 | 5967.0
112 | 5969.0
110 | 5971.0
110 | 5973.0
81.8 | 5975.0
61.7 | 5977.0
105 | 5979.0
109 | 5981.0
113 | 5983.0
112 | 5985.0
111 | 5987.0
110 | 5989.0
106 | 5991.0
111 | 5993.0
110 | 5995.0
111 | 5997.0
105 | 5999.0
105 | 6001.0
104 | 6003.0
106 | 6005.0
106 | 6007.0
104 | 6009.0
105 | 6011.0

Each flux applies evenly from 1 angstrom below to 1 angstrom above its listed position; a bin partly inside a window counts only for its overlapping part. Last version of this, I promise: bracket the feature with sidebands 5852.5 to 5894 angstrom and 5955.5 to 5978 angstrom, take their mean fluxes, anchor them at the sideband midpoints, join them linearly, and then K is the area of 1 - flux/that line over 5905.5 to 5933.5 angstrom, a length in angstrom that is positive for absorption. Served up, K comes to -4.31 angstrom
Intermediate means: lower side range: 93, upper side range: 104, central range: 113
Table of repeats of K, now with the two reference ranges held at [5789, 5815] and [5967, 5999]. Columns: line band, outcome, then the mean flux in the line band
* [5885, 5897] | -0.6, 117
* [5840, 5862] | 4.0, 94.1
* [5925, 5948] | -0.8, 112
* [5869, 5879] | 3.9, 69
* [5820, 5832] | -0.2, 118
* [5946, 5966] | -0.8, 111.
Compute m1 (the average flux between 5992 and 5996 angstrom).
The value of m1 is 110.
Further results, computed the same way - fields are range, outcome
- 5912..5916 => 115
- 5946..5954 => 110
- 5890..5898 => 116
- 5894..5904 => 116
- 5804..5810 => 118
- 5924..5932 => 113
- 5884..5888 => 119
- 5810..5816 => 118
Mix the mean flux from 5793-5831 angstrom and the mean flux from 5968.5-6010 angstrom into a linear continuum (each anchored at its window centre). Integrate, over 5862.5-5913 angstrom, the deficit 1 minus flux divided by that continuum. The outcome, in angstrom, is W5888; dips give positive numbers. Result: 2.7 angstrom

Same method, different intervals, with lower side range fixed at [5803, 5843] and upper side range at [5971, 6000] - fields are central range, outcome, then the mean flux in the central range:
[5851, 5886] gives 7.9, 88.3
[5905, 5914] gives -0.3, 114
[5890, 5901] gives -0.4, 116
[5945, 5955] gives -0.3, 111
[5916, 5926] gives -0.3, 113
